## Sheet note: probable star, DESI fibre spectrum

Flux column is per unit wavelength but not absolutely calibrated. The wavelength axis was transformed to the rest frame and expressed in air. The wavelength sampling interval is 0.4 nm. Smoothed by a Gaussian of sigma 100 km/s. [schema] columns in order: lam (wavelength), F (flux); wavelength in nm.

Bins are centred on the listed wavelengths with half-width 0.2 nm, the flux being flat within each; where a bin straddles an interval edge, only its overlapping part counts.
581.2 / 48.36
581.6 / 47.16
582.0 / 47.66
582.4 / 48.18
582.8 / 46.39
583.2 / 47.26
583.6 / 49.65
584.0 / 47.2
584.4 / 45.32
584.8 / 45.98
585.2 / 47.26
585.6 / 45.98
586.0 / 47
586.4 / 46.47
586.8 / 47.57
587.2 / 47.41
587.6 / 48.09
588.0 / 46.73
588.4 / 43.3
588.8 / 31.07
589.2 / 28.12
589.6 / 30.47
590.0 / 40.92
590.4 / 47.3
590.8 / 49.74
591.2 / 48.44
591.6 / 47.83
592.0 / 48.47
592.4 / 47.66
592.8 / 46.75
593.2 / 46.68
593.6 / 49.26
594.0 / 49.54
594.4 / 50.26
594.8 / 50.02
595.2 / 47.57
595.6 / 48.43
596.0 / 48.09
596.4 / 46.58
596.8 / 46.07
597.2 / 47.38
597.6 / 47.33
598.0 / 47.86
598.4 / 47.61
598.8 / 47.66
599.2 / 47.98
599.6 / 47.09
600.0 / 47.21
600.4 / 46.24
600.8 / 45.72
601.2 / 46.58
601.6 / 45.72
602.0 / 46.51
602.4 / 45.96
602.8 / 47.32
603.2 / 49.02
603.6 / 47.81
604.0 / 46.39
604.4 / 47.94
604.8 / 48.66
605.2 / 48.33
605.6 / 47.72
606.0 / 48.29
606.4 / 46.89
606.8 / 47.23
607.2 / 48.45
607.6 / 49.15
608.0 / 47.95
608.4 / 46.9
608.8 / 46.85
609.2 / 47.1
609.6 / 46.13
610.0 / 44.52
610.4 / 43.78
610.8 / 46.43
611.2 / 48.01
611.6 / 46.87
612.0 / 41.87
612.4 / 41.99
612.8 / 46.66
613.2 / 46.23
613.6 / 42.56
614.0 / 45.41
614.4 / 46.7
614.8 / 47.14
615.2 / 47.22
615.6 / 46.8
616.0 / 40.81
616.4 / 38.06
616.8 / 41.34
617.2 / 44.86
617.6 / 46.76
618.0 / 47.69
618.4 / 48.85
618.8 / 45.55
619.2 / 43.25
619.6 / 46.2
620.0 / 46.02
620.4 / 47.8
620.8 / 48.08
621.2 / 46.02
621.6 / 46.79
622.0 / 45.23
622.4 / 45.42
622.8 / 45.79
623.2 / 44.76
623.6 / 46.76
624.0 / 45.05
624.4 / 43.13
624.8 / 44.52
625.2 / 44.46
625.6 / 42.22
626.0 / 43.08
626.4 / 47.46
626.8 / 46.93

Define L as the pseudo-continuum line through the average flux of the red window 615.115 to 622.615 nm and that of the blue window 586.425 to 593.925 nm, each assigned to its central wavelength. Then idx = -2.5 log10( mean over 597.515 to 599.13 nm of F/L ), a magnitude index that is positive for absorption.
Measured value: -0.07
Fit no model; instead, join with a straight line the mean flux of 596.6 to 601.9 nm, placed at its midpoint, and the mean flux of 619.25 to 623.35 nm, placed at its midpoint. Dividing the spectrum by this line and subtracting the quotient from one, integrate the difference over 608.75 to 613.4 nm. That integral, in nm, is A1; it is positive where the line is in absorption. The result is 0.101 nm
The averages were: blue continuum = 46.9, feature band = 45.5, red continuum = 46.1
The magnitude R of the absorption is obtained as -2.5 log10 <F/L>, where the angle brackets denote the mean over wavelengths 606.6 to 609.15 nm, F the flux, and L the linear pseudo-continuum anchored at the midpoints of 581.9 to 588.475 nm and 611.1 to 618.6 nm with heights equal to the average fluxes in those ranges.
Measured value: -0.052 mag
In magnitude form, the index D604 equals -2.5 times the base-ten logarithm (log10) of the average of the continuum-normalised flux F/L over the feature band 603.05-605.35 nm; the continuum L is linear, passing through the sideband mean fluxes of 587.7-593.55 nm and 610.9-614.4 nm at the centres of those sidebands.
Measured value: -0.08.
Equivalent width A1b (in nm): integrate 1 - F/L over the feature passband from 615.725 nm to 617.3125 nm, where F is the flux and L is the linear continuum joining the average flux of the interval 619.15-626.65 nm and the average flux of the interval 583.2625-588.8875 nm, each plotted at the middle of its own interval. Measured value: 0.15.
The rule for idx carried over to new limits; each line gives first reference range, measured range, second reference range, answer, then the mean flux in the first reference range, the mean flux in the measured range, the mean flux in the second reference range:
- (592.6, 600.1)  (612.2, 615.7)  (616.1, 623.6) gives 0.01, 47.9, 45.6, 45.4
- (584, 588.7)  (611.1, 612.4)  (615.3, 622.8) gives 0.02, 46.2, 44.8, 45.3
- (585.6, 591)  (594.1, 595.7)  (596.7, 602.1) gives -0.09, 42.8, 49.1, 46.9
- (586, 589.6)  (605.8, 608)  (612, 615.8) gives -0.08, 41.9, 48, 45.4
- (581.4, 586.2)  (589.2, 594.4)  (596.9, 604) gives 0.04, 47.1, 45.6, 47.1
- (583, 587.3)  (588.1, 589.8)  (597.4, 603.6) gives 0.35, 47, 34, 47.1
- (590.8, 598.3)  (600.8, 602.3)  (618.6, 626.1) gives 0.03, 48.1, 46.2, 45.3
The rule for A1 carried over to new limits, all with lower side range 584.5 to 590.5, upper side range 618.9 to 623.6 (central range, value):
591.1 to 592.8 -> -0.182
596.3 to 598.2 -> -0.143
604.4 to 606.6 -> -0.170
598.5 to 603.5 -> -0.321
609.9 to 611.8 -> -0.041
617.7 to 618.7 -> -0.047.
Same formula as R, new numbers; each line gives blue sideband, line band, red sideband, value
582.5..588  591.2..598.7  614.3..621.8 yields -0.03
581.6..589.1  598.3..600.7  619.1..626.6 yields -0.04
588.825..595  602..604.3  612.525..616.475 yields -0.05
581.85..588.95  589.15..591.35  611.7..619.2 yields 0.11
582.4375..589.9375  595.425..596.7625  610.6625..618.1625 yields -0.08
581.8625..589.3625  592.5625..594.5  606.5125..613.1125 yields -0.07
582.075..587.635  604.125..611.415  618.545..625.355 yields -0.02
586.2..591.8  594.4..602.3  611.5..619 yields -0.09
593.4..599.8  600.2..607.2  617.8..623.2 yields 0.01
